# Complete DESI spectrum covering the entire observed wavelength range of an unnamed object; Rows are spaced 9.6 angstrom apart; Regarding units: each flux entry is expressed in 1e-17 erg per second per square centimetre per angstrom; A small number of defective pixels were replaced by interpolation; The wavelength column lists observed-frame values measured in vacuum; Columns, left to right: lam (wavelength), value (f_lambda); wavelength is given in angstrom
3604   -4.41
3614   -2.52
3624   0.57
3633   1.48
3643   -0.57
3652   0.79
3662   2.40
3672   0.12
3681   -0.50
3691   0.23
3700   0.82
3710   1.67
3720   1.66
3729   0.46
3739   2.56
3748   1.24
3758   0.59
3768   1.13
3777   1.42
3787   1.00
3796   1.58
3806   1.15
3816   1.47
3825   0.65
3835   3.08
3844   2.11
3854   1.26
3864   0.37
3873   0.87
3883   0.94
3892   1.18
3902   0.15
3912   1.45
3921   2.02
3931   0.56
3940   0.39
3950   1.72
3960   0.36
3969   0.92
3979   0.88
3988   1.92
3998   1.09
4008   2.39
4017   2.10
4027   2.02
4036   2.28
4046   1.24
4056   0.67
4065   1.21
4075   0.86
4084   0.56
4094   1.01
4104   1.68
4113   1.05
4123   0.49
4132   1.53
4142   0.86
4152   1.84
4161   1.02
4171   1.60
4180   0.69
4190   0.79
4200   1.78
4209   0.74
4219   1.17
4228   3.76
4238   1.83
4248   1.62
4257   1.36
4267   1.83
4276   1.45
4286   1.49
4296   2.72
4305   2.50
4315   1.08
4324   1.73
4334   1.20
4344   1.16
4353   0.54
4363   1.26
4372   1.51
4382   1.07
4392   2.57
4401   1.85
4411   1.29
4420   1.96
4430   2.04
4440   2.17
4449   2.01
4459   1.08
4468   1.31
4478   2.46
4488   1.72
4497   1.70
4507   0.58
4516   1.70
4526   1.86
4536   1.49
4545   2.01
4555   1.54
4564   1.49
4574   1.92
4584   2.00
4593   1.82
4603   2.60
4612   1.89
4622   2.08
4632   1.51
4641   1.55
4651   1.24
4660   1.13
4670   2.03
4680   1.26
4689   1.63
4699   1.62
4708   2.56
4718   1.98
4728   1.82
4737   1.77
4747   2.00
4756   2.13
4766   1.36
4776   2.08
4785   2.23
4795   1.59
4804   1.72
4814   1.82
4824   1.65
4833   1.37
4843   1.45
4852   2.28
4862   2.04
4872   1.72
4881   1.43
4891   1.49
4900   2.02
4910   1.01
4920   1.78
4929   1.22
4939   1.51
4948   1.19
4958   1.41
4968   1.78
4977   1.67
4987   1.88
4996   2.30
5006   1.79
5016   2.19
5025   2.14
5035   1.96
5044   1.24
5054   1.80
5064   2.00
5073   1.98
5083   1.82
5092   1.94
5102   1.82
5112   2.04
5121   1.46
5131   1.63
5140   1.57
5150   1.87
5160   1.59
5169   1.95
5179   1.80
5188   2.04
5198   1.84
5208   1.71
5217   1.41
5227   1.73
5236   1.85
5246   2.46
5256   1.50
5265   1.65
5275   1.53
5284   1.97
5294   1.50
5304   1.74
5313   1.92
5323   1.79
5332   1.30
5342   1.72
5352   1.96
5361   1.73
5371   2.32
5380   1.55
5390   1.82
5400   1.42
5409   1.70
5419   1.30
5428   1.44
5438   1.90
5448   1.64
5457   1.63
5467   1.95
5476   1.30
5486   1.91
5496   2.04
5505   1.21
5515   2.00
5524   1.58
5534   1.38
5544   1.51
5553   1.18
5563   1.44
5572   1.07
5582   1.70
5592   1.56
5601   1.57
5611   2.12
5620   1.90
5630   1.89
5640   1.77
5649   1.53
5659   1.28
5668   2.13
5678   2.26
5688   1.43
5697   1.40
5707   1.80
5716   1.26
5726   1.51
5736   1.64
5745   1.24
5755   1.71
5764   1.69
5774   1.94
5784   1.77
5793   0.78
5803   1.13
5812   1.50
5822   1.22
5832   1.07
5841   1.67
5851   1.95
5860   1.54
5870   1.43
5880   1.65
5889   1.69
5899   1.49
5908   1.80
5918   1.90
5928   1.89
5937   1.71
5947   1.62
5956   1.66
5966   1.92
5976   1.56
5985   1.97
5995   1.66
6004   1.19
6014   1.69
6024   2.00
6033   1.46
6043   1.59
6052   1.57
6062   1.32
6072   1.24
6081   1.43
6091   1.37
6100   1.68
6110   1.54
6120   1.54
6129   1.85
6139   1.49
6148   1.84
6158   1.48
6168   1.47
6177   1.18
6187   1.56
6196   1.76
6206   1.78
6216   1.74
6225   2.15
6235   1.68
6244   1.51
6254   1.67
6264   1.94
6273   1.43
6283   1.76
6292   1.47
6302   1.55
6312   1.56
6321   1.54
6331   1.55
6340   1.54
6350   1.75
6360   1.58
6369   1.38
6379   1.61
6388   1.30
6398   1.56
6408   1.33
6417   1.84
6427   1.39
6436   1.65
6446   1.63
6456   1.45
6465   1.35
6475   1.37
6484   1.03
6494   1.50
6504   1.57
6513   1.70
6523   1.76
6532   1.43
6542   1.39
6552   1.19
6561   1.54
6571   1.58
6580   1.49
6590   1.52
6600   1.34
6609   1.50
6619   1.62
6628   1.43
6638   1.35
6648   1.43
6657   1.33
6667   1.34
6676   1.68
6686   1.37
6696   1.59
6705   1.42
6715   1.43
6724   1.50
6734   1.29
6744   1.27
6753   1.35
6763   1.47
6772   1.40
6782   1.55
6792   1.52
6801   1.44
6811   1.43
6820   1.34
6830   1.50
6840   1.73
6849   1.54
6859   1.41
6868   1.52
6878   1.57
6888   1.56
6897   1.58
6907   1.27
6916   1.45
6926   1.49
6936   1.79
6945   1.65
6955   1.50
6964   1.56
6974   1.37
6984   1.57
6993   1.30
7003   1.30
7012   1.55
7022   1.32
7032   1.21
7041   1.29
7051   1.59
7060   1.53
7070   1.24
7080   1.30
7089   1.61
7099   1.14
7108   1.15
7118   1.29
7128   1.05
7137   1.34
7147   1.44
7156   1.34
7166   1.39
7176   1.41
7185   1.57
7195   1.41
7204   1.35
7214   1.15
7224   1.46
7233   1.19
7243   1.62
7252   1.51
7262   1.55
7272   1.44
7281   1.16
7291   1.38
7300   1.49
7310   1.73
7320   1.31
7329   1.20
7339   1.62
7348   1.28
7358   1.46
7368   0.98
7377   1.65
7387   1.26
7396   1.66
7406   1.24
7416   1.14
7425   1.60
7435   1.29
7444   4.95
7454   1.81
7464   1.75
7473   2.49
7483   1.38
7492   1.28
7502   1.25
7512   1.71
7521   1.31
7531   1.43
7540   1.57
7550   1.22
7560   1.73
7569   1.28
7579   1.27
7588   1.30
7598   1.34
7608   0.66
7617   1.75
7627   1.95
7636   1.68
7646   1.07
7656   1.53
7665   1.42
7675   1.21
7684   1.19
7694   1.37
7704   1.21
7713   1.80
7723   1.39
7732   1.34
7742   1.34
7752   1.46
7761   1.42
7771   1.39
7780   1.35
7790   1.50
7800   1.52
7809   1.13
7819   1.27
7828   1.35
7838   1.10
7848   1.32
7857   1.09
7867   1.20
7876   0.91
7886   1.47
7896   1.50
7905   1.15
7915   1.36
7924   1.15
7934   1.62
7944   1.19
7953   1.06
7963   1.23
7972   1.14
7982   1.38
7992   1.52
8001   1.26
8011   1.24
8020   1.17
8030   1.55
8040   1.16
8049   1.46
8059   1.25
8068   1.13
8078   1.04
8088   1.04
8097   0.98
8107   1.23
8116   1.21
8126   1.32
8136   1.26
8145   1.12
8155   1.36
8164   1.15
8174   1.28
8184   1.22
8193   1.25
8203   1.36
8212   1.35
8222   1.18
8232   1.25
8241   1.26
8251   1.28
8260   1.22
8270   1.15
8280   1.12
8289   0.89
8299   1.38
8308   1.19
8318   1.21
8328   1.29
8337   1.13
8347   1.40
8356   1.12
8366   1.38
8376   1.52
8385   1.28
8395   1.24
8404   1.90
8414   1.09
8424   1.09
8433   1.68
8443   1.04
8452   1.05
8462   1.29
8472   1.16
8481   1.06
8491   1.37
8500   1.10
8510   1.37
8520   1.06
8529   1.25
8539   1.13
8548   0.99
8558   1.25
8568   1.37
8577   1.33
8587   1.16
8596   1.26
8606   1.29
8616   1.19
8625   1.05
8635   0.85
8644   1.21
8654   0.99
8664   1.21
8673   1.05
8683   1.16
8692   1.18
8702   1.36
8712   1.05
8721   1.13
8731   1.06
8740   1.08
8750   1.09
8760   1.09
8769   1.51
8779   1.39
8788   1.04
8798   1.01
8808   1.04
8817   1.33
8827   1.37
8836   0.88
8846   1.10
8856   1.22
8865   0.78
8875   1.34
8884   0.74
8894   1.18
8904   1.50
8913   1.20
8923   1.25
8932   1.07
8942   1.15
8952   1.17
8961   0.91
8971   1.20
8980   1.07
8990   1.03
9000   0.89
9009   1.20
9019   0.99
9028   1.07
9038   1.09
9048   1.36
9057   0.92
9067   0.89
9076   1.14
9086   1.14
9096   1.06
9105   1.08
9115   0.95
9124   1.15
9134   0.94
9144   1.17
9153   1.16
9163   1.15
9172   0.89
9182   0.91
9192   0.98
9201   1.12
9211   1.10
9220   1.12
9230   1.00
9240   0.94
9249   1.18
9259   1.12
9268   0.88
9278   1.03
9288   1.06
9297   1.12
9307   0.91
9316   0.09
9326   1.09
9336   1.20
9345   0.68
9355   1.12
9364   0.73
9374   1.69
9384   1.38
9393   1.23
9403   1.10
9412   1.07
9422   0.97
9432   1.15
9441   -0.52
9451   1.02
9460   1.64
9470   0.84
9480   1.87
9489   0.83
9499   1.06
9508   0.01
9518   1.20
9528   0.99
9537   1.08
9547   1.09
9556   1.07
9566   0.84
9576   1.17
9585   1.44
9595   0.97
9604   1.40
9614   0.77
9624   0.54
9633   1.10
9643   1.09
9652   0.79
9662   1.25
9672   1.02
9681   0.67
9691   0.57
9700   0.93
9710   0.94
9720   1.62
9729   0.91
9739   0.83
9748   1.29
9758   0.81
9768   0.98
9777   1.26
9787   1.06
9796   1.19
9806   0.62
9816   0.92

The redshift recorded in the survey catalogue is 0.13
